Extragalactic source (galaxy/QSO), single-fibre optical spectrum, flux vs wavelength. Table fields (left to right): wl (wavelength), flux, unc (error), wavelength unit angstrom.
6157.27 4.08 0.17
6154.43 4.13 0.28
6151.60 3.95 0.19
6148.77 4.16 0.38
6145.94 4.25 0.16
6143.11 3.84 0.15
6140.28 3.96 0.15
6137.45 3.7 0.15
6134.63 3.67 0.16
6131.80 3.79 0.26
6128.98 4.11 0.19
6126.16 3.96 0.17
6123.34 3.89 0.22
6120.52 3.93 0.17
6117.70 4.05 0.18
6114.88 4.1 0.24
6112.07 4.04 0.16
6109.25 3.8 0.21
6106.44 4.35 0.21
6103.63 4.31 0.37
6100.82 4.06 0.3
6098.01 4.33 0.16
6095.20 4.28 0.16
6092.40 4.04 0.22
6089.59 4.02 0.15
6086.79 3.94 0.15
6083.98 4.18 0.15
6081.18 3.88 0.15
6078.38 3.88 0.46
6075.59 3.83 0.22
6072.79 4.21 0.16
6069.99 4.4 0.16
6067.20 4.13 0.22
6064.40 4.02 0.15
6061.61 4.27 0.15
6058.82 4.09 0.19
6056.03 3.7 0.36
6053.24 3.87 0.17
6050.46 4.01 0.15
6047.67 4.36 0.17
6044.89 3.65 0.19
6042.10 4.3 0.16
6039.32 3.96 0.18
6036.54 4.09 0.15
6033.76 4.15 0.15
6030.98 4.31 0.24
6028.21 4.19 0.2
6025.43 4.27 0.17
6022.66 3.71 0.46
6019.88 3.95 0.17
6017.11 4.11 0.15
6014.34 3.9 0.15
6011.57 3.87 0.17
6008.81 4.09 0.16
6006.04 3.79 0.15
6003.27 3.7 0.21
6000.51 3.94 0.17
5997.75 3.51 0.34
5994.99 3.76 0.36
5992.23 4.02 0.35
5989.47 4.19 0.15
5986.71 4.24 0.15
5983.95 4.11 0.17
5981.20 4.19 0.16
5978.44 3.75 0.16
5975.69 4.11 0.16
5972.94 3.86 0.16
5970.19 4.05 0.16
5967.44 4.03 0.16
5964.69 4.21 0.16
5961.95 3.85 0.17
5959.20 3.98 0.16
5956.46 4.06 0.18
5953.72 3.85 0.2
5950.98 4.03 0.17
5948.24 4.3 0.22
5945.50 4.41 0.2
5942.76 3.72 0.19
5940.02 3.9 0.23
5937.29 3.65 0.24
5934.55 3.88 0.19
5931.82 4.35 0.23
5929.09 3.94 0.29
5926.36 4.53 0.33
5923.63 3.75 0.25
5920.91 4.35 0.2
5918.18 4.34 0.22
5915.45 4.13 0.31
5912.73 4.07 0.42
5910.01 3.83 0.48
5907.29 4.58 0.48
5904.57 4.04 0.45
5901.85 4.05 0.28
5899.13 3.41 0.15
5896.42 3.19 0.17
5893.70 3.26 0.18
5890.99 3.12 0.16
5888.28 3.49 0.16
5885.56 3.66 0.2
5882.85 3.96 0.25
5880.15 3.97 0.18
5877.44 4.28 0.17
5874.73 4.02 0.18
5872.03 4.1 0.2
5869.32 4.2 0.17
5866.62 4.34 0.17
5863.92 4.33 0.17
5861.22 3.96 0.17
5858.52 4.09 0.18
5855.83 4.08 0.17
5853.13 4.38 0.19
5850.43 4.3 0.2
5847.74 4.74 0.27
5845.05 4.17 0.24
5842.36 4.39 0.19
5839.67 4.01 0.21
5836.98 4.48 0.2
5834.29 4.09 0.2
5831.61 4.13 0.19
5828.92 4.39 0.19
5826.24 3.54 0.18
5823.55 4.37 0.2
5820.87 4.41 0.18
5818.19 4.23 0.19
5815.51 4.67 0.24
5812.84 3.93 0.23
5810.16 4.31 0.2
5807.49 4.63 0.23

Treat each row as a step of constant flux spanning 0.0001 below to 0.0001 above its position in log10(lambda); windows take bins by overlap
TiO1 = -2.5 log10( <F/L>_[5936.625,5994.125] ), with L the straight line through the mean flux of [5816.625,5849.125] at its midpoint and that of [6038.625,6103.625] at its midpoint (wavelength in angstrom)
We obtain 0.03 mag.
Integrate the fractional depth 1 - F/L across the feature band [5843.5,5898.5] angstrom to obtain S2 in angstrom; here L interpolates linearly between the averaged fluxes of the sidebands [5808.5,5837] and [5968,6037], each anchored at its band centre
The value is 2.5 angstrom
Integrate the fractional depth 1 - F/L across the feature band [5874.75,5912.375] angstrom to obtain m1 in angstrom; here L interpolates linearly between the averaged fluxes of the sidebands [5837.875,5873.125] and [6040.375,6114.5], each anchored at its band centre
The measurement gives 3.9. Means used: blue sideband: 4.24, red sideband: 4.08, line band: 3.77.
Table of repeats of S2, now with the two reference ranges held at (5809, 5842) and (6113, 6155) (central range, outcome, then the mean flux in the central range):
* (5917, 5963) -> 0.8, 4.05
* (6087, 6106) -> -0.8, 4.17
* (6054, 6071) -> -0.3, 4.09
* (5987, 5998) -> 0.4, 3.94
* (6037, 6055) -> 0.1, 4.02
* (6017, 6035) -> -0.2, 4.1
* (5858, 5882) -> 0.2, 4.14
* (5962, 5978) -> 0.3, 4.02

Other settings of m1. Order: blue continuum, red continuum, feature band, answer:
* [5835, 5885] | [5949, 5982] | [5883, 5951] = 2.9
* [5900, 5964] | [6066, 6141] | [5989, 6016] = 1.2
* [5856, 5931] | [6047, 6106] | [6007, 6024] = 0.5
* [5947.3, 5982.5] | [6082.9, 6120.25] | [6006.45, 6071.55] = 0.2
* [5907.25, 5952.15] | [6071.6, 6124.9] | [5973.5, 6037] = 1.3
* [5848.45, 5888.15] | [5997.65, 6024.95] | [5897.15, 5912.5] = 0.4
